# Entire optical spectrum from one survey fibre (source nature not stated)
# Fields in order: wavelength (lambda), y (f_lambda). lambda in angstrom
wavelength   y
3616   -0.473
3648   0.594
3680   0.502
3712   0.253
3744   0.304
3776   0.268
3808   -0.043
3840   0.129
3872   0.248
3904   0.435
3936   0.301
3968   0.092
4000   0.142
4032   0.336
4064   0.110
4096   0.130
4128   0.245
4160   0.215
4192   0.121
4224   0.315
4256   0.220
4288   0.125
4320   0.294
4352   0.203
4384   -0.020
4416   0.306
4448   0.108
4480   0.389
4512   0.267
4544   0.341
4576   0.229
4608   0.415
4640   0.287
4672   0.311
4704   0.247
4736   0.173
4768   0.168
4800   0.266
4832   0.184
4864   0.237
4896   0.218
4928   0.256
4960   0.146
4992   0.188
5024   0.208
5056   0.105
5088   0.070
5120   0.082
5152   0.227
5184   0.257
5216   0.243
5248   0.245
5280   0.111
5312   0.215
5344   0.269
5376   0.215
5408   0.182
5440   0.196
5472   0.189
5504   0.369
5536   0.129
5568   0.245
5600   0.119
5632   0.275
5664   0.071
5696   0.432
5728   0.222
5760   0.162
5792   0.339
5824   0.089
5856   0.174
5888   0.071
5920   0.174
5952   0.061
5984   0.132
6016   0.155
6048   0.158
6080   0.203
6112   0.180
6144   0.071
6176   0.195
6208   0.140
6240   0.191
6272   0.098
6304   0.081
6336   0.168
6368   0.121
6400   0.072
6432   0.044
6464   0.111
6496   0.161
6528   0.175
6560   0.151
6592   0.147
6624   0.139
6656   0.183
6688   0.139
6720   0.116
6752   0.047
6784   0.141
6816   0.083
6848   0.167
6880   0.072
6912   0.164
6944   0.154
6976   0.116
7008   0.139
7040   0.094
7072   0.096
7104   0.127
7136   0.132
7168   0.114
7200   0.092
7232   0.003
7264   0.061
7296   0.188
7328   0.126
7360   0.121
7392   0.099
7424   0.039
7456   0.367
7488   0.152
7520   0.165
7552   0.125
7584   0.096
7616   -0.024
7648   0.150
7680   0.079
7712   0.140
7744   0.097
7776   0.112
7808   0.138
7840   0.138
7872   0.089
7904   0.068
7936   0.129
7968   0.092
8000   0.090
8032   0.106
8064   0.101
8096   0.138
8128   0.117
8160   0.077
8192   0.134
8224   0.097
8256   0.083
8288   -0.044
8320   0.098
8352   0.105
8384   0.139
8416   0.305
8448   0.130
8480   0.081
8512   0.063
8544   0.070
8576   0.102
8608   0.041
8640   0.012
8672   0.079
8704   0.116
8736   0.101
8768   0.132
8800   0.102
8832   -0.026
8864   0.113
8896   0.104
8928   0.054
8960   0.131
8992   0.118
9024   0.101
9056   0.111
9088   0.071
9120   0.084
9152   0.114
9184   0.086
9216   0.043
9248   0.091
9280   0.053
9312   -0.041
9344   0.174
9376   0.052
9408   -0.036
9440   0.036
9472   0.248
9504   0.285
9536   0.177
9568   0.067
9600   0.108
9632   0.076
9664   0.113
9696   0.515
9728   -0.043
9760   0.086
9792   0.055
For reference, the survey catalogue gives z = 0.135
